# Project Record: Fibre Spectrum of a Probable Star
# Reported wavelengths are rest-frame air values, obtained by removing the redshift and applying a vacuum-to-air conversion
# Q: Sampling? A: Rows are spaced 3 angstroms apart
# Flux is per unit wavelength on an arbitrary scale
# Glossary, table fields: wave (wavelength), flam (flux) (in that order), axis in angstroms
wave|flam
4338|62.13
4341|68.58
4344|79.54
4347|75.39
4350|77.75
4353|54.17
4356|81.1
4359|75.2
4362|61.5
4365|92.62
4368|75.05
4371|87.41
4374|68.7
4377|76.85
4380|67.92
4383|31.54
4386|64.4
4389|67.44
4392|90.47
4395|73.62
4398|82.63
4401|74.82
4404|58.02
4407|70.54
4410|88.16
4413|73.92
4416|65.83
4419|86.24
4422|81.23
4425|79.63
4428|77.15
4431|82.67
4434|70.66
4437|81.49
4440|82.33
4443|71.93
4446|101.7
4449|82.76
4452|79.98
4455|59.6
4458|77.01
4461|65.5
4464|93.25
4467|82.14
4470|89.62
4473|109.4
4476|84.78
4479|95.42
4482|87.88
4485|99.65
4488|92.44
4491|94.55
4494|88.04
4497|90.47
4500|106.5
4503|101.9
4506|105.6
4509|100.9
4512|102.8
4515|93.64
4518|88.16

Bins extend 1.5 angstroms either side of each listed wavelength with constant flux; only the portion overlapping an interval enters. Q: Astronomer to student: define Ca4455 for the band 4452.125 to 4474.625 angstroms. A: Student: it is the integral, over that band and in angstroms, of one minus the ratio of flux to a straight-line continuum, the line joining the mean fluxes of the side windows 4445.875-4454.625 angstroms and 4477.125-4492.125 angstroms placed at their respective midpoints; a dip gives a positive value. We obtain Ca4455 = 1.2 angstroms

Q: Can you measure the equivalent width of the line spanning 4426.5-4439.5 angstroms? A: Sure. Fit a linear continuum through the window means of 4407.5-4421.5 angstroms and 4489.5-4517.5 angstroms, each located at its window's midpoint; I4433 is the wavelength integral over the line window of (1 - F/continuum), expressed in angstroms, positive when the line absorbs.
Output 0.6 angstroms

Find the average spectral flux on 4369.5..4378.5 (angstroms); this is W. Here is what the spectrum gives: 77.7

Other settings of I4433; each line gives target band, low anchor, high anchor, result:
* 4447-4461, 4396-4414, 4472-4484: 2.0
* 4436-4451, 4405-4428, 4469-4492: 0.1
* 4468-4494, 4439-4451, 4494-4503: -0.1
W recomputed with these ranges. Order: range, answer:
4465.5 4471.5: 85.9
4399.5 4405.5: 66.4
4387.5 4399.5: 78.5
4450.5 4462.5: 70.5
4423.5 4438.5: 78.3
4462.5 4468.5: 87.7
